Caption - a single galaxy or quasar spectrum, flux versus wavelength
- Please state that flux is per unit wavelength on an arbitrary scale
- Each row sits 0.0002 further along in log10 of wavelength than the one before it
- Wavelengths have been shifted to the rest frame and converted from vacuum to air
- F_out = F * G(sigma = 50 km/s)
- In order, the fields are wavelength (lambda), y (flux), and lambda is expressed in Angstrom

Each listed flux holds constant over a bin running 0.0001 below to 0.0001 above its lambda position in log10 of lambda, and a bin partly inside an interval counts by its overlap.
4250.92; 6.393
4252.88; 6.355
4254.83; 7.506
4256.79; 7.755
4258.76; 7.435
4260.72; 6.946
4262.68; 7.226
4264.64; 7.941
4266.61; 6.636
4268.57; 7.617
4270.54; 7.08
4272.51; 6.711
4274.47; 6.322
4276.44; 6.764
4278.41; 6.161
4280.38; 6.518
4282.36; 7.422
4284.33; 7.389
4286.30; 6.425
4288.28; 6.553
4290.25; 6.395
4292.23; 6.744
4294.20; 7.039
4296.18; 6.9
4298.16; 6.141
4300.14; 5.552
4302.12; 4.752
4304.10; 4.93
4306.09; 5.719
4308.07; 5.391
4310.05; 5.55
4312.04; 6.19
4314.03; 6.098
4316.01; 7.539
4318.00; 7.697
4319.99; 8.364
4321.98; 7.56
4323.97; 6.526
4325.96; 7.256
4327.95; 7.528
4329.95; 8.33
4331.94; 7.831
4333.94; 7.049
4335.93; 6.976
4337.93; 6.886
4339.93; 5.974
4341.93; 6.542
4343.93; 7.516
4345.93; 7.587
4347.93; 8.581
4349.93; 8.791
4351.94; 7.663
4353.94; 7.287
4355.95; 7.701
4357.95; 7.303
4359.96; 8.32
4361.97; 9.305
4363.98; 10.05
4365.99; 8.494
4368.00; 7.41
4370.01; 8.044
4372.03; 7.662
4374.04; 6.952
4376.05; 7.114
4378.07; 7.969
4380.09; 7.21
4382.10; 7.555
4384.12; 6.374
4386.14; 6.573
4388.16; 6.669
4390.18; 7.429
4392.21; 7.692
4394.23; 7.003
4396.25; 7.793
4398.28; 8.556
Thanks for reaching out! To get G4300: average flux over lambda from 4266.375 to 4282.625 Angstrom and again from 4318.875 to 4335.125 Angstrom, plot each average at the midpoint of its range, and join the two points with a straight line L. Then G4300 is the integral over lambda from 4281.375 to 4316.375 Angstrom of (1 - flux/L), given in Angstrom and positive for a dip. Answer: 4.36 Angstrom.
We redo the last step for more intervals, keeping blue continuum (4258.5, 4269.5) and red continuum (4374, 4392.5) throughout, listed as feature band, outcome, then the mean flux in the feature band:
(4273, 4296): 1.8 Angstrom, 6.71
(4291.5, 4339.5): 3.6 Angstrom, 6.68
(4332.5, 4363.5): -1.8 Angstrom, 7.61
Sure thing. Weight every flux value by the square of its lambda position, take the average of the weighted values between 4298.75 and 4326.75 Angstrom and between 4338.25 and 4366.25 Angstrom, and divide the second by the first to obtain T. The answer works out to 1.3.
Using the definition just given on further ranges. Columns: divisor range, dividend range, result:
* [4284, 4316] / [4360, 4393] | 1.30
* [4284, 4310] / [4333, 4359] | 1.24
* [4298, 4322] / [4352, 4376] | 1.32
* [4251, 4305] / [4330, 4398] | 1.18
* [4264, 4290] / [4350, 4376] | 1.22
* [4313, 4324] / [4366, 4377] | 1.05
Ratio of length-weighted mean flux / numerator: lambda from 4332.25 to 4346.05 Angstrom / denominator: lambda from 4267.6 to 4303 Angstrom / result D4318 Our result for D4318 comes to 1.1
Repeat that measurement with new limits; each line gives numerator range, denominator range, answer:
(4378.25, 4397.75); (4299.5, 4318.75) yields 1.22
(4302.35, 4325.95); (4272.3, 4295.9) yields 0.97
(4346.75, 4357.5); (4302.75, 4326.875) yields 1.22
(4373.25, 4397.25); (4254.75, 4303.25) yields 1.06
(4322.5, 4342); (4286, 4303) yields 1.13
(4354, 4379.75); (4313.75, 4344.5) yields 1.10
